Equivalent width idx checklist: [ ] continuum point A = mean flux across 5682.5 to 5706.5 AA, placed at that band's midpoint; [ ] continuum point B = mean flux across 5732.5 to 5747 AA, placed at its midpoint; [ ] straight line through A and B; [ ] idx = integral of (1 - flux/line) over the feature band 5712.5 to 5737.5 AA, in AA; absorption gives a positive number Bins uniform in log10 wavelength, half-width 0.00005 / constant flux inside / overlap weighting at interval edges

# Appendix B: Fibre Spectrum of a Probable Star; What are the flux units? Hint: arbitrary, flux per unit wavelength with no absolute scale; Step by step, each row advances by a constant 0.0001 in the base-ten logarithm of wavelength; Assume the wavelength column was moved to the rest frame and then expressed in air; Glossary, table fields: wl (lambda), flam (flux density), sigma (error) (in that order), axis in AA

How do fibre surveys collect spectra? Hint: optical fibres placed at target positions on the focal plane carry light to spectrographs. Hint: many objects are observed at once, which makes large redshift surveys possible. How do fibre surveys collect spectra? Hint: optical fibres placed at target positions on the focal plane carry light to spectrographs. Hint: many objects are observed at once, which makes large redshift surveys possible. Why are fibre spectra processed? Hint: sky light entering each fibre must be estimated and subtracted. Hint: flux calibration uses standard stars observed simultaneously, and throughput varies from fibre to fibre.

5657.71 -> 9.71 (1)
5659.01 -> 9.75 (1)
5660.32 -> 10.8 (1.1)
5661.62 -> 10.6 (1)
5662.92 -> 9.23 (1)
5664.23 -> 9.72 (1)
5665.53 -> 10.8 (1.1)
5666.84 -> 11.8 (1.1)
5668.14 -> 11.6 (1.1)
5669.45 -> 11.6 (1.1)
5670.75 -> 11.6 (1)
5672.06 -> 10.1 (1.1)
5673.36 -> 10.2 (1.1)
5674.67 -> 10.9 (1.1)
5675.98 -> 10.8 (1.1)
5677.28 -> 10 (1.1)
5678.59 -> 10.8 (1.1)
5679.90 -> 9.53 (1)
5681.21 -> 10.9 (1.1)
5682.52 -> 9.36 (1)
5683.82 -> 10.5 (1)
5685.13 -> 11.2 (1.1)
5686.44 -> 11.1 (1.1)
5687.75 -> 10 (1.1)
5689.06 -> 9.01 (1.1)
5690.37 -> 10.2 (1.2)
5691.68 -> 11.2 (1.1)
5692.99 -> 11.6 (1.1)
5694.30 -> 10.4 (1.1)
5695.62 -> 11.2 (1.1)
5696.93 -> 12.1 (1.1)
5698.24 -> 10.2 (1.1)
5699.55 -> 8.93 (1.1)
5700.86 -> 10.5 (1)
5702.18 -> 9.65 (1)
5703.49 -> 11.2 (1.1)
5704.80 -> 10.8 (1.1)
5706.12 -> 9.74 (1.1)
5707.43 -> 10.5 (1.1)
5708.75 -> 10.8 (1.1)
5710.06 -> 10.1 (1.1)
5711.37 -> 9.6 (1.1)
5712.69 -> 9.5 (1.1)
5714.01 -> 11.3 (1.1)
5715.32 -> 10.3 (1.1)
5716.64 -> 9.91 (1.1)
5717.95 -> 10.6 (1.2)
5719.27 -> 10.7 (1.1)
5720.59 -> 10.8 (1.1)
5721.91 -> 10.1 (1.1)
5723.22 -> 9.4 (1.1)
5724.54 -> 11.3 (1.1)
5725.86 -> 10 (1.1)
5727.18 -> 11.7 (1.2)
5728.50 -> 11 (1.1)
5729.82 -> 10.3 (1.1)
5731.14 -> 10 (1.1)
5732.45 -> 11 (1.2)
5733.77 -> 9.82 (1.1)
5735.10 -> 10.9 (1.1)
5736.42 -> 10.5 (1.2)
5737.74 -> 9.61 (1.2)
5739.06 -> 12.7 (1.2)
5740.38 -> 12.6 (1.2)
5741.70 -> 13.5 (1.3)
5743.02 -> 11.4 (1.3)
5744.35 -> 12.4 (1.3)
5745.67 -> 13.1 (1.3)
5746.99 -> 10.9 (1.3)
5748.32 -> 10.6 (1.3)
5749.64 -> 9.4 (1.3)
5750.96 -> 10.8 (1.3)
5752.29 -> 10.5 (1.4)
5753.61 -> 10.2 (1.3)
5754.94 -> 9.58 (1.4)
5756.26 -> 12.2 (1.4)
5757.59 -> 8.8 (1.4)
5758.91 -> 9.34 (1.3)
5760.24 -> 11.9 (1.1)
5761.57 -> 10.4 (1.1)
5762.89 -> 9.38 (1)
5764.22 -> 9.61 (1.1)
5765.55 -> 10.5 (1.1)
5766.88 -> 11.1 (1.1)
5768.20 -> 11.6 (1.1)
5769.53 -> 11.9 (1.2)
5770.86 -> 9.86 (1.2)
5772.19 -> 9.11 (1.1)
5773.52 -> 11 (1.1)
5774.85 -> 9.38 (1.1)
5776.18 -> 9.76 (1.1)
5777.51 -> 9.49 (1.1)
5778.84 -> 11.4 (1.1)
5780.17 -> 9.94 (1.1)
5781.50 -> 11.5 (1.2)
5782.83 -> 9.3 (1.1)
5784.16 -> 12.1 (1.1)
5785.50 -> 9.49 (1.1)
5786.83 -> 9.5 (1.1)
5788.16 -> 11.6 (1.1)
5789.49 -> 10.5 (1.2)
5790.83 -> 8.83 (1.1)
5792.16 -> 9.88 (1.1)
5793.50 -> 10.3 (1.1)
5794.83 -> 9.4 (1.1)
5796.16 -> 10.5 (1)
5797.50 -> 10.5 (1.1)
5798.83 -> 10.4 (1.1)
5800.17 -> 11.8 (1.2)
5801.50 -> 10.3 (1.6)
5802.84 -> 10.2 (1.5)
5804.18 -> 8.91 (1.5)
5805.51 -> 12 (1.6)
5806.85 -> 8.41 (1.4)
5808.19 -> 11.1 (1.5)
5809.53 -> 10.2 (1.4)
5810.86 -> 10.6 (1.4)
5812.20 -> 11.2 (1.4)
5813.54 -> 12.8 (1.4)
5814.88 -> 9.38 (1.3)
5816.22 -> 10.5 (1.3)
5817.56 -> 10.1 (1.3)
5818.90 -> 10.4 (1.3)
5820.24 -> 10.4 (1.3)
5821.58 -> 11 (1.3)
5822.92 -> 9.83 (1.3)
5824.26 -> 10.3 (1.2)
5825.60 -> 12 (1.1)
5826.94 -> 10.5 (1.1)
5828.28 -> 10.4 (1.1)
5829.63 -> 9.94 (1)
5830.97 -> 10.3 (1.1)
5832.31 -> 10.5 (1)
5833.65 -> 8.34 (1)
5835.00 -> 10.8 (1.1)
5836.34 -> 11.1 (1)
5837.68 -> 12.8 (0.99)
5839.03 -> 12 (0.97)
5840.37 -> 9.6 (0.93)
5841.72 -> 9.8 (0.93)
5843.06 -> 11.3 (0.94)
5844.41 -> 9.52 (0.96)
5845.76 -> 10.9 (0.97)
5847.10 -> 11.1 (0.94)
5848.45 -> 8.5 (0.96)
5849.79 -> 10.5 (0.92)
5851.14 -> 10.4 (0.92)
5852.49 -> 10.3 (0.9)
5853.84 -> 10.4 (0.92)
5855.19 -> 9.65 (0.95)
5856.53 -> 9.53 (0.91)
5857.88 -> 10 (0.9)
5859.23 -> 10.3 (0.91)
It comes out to 1.7 AA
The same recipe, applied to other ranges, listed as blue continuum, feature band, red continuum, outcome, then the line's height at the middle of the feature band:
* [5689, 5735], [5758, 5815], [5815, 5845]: 0.6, 10.5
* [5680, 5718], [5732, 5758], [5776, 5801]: -1.7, 10.4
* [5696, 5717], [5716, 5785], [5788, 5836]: -2.1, 10.4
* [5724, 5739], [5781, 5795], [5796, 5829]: 0.5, 10.6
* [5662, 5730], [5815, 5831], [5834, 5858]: 0.0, 10.4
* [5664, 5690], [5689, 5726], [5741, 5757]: 1.4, 10.8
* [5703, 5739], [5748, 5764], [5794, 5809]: 0.3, 10.4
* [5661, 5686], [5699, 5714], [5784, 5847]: 0.5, 10.6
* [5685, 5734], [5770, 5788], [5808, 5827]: 0.7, 10.6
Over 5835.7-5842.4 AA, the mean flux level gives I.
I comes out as 11.1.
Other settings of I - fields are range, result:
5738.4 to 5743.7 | 12.5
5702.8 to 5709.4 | 10.6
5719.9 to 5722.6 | 10.4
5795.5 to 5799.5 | 10.5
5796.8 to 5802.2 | 10.7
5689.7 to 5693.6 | 11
